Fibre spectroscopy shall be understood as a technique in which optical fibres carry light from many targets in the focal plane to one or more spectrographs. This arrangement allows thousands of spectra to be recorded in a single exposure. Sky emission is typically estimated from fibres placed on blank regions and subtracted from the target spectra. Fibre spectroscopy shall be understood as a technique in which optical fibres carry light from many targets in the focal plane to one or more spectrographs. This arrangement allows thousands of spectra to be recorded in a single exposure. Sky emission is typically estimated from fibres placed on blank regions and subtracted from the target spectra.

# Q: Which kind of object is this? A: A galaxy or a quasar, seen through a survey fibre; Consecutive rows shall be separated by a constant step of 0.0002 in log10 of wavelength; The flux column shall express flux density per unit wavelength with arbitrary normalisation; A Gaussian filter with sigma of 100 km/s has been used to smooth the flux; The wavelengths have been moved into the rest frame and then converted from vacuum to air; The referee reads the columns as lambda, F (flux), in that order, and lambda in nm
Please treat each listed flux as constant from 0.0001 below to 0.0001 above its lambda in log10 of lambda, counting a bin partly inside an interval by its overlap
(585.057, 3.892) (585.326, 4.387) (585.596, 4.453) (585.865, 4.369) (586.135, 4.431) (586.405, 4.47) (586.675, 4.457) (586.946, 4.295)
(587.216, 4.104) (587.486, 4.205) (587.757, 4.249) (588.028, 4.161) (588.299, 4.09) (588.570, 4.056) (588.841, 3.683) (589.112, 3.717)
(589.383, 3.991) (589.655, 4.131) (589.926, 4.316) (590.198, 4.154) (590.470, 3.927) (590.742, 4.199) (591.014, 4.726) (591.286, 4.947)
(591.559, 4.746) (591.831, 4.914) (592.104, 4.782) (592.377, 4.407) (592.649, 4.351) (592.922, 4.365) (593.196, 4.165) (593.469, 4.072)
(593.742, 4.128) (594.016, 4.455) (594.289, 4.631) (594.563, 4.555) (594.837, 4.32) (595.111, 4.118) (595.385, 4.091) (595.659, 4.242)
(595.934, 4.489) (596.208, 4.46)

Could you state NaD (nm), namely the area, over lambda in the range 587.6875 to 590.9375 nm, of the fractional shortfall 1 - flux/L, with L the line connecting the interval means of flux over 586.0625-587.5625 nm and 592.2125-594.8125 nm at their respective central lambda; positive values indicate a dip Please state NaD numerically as 0.20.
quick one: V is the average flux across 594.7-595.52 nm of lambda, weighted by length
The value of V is 4.18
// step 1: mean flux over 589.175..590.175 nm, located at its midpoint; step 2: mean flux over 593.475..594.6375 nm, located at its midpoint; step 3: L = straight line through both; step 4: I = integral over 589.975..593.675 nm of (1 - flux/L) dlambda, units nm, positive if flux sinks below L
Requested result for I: -0.16 nm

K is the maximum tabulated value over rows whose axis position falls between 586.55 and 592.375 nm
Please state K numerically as 4.947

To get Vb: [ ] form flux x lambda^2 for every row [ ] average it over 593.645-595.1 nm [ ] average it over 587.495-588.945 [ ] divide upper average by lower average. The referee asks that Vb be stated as 1.10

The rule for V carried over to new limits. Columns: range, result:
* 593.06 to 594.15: 4.2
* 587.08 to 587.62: 4.16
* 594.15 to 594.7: 4.59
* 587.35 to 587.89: 4.23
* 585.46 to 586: 4.41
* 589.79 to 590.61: 4.13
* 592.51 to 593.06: 4.36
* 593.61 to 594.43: 4.41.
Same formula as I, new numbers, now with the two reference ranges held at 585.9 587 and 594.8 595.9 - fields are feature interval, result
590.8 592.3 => -0.17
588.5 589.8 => 0.13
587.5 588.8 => 0.08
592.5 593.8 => 0.01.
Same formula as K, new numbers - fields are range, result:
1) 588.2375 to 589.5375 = 4.09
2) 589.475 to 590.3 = 4.316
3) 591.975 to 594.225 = 4.782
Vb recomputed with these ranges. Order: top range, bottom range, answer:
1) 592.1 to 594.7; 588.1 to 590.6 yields 1.10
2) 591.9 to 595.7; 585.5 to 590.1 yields 1.06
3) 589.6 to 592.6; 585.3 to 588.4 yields 1.06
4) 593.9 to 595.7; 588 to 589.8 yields 1.12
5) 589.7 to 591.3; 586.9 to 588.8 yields 1.05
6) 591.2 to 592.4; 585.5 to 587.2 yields 1.11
